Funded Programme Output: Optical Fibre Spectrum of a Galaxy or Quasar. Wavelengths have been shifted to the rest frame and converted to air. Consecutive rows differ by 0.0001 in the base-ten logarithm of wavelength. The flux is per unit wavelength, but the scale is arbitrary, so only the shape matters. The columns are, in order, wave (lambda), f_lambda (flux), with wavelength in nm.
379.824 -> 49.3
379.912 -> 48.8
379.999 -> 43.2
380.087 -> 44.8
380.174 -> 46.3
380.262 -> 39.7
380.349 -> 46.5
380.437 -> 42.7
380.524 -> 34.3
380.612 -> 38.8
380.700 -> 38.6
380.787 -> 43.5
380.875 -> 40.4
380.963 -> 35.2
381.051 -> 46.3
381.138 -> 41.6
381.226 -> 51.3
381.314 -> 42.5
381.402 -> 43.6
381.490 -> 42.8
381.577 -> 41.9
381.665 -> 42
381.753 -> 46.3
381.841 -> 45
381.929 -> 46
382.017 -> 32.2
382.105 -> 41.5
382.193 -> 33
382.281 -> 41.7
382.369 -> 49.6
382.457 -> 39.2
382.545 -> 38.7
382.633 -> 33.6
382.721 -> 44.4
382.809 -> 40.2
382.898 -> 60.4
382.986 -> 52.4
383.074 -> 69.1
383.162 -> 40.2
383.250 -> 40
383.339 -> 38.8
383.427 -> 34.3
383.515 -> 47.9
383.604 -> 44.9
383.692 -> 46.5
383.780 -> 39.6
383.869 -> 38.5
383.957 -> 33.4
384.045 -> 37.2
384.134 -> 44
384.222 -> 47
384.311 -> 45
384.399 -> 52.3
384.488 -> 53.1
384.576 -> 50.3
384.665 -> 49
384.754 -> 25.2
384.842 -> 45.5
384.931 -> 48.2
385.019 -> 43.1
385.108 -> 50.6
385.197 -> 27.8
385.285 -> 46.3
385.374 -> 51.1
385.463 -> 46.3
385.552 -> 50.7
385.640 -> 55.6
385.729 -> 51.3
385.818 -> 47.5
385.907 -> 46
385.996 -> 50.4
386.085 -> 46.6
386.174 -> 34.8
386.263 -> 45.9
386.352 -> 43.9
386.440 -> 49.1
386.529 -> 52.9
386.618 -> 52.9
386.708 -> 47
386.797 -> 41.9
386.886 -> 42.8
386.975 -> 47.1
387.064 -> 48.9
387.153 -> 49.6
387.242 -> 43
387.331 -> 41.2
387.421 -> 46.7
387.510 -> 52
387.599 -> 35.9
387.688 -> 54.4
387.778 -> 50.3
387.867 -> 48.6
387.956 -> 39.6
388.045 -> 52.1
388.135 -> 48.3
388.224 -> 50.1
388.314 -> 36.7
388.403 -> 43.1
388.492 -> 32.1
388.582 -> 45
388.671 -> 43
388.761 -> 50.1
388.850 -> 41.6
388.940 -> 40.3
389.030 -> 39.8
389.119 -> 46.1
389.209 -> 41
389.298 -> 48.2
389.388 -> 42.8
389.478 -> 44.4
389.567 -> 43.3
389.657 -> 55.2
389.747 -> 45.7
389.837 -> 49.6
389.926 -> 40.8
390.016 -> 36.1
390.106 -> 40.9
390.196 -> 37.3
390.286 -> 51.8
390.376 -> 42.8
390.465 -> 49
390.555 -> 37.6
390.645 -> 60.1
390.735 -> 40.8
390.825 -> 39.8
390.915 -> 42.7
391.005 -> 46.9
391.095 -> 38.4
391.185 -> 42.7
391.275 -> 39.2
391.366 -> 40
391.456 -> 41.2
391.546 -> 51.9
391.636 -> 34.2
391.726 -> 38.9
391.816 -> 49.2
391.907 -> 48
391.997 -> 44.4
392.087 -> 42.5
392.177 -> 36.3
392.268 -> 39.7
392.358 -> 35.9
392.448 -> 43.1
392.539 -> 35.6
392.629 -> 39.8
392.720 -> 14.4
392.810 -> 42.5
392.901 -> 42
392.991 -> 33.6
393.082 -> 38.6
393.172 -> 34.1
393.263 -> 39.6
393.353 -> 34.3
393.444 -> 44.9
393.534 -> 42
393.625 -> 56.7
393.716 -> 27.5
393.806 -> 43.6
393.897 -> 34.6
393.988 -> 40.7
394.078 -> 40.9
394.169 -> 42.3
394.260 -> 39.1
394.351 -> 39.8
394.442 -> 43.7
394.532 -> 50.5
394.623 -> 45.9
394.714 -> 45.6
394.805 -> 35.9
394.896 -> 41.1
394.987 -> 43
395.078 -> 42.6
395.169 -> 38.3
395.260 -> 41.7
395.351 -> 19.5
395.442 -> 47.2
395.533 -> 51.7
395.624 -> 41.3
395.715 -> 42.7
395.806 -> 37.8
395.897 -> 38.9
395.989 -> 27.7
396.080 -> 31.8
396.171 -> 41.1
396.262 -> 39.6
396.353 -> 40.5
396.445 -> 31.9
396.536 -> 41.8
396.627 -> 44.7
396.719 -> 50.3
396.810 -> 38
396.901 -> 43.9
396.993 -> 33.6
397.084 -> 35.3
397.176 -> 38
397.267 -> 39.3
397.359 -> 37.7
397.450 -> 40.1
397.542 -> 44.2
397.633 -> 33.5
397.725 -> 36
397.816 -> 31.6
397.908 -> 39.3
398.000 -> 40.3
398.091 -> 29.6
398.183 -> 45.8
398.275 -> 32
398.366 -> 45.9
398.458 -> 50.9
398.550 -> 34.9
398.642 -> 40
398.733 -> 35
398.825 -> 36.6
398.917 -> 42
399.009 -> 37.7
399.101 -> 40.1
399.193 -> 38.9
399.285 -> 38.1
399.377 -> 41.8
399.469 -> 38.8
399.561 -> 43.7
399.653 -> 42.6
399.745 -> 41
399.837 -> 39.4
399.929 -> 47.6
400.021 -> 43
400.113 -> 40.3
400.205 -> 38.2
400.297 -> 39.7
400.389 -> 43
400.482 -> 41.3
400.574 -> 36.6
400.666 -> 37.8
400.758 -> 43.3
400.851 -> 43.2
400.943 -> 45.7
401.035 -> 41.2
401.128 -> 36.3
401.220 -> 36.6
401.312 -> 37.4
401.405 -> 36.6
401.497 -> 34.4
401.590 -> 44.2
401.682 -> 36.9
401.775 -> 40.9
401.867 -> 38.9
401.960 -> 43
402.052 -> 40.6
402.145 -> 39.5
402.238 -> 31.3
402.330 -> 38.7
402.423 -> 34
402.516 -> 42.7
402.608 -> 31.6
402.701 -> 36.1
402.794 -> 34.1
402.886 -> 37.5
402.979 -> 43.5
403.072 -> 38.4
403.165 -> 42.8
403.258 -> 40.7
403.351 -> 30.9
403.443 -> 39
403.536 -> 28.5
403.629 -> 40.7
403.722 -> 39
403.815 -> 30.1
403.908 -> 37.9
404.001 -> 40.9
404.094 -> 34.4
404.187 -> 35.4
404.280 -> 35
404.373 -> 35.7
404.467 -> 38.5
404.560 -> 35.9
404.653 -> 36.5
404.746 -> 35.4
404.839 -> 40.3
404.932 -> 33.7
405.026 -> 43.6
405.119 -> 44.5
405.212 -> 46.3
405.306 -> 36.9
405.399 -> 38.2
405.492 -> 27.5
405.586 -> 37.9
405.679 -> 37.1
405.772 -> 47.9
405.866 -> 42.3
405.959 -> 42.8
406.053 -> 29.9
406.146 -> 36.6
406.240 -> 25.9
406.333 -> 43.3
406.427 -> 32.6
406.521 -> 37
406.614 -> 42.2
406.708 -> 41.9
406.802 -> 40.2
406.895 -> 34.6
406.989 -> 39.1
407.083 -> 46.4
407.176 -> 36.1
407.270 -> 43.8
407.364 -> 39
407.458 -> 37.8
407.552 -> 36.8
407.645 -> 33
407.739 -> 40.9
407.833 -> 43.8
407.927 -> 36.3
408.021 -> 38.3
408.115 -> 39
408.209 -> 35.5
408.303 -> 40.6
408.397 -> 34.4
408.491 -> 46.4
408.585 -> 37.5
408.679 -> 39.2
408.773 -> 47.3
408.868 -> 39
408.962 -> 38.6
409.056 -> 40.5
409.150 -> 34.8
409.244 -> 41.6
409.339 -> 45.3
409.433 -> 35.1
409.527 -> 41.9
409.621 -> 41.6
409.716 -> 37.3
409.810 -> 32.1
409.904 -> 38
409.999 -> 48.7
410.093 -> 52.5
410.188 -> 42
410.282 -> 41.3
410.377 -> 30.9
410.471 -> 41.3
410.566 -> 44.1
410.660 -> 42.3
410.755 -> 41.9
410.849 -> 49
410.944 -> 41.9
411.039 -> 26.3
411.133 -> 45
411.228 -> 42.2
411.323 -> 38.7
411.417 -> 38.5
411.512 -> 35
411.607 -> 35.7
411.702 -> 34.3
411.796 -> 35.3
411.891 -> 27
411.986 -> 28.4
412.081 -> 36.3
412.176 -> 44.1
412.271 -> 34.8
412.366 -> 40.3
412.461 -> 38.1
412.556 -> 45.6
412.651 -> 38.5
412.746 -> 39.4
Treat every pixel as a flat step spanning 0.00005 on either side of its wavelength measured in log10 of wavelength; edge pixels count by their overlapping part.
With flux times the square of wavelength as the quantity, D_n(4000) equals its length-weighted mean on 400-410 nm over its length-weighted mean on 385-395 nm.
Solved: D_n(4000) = 1.0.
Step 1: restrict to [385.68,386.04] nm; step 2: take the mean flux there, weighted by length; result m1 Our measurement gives 48.8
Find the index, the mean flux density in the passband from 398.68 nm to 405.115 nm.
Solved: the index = 38.7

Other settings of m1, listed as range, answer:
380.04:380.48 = 44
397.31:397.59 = 40.6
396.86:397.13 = 37.4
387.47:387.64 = 44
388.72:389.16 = 43.5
